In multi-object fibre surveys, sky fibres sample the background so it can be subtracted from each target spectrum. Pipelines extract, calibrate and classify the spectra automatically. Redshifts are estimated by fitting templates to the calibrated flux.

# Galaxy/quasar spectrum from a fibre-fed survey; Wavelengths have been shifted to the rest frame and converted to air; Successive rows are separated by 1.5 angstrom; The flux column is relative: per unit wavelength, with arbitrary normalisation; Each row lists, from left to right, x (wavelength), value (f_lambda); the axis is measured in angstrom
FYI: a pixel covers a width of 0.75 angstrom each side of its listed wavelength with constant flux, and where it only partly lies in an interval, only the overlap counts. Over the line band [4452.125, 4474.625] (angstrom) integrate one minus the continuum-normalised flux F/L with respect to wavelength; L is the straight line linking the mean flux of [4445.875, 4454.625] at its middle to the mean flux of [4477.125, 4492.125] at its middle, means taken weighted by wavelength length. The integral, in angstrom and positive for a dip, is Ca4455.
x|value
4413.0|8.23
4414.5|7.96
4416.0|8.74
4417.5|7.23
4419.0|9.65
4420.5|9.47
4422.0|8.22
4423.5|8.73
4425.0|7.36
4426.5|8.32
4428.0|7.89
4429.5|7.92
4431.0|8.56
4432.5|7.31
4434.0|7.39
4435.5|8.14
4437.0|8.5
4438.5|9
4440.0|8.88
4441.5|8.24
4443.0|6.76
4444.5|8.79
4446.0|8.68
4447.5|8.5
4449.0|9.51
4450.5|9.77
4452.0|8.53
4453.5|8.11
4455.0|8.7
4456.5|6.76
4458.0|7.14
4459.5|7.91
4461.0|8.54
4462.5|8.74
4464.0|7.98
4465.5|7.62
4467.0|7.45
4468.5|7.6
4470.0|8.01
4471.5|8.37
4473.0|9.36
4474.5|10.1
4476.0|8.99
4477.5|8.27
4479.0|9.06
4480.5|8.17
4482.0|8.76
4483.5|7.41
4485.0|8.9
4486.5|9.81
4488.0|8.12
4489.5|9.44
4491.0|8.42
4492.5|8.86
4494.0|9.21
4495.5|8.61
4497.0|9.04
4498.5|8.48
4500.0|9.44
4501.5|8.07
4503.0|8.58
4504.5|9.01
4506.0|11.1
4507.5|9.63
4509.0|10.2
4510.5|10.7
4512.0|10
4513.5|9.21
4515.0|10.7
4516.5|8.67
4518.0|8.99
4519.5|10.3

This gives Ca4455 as 1.7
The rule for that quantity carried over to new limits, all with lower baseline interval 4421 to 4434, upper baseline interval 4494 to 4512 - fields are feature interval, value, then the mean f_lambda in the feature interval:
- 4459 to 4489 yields 1.31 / 8.47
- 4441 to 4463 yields 0.40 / 8.31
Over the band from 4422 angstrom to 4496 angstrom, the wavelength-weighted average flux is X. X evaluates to 8.39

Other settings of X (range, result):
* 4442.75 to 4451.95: 8.76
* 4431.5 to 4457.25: 8.33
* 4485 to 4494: 8.95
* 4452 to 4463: 8.01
